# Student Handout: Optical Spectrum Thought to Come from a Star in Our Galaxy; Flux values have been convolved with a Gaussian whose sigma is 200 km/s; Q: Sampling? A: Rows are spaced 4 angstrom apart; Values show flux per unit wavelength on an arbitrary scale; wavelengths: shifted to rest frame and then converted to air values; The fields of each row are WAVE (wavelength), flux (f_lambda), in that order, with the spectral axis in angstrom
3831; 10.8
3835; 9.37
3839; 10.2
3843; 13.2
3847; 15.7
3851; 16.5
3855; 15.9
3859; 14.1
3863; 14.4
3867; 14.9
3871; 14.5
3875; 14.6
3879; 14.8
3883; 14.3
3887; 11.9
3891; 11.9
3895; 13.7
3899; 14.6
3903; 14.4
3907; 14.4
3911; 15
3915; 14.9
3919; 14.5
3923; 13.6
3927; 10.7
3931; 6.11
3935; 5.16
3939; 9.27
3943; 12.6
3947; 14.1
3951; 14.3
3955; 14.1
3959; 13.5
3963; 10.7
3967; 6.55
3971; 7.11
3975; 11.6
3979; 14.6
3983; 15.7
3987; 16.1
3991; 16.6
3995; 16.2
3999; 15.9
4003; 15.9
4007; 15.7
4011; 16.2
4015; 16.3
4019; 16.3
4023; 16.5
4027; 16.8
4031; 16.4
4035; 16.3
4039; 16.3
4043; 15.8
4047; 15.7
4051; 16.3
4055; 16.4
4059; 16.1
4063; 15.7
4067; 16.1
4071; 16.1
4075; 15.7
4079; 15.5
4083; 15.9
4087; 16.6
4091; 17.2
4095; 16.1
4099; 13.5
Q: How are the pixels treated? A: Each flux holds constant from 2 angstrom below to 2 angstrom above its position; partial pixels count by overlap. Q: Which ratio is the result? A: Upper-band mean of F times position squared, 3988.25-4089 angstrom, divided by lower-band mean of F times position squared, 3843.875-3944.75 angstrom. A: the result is 1.31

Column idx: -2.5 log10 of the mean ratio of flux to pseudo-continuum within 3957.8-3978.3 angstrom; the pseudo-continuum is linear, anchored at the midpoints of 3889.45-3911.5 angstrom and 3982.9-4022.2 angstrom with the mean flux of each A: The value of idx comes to 0.46 mag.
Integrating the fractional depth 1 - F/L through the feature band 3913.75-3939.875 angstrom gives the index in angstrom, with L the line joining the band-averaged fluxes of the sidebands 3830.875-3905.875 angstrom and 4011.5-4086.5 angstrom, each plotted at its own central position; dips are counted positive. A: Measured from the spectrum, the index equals 7.12 angstrom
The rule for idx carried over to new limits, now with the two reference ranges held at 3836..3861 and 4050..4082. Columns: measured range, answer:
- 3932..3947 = 0.49 mag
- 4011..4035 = -0.06 mag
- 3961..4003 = 0.15 mag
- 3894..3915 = 0.00 mag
